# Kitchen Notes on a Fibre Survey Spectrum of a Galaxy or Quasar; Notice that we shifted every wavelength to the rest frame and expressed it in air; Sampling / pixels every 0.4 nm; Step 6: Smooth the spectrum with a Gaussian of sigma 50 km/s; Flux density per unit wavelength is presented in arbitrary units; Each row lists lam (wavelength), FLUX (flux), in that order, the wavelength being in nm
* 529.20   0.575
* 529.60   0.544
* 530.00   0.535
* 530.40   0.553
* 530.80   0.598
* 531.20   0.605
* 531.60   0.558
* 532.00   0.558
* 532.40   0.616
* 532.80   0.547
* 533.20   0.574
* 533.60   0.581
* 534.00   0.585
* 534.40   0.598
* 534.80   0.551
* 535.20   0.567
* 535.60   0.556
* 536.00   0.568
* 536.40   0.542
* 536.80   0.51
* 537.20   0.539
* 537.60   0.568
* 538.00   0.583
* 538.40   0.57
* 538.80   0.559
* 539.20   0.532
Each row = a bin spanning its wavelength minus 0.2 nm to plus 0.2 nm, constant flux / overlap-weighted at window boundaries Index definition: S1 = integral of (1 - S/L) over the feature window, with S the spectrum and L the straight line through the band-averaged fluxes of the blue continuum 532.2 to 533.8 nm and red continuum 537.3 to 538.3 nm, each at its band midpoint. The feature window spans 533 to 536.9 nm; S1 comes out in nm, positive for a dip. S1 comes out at 0.08 nm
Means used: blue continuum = 0.579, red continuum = 0.571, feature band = 0.565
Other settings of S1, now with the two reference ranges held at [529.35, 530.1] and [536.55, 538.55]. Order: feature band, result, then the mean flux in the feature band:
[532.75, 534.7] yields -0.11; 0.578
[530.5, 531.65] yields -0.09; 0.588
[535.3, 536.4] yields -0.02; 0.559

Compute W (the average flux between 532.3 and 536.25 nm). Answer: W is 0.573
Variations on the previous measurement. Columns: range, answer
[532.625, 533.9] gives 0.569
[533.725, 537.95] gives 0.56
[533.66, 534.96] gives 0.579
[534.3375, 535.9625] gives 0.565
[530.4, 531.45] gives 0.59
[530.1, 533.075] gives 0.575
